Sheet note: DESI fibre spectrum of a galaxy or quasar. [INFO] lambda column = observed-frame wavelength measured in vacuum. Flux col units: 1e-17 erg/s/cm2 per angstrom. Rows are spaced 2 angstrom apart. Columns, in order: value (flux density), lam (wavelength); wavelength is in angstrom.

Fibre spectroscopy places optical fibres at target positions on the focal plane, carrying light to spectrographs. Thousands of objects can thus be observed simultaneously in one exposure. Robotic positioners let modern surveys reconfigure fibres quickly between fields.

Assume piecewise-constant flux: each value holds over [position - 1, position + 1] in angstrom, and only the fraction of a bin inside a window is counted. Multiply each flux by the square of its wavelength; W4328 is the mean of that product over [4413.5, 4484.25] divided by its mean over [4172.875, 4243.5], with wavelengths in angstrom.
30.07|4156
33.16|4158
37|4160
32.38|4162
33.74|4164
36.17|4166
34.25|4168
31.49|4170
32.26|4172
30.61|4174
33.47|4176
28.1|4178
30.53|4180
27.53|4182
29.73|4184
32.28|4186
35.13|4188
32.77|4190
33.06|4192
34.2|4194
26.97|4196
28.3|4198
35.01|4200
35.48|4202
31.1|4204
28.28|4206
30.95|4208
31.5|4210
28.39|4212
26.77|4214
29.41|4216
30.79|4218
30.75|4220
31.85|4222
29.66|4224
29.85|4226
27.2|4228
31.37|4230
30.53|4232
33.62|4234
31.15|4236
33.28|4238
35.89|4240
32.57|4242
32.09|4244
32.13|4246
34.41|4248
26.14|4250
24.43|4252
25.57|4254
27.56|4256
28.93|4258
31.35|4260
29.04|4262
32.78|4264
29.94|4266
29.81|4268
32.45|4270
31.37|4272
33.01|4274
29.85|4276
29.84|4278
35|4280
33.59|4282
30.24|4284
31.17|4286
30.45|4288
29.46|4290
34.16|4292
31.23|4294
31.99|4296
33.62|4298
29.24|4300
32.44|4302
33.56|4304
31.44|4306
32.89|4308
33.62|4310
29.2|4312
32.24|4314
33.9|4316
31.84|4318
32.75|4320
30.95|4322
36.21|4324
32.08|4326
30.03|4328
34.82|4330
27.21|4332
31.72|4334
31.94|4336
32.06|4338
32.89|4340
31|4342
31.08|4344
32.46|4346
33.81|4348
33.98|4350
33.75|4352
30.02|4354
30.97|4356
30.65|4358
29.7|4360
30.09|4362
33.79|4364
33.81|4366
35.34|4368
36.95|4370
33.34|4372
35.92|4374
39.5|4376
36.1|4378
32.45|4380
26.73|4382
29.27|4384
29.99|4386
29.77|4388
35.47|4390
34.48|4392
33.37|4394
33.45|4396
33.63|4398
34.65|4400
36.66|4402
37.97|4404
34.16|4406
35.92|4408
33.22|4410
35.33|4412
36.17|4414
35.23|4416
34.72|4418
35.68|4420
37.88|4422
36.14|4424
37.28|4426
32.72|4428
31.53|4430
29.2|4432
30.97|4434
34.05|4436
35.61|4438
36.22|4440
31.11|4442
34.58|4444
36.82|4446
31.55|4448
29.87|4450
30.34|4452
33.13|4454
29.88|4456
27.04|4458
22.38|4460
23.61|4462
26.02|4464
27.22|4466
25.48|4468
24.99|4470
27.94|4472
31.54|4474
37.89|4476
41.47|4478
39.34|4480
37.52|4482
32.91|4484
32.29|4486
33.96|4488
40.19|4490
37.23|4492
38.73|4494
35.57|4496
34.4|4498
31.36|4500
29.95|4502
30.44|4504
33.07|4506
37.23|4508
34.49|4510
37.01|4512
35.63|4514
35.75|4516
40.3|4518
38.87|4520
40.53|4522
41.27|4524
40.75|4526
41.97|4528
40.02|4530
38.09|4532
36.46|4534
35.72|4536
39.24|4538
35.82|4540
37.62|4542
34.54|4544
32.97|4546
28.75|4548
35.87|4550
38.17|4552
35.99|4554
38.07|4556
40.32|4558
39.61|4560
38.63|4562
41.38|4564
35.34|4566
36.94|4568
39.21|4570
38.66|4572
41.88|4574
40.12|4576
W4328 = 1.2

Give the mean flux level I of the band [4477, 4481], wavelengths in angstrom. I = 40.4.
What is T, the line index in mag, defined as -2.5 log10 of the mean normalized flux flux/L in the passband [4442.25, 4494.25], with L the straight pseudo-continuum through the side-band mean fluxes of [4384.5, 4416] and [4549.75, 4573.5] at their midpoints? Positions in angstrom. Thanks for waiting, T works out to 0.13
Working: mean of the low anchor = 34.2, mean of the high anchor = 38.3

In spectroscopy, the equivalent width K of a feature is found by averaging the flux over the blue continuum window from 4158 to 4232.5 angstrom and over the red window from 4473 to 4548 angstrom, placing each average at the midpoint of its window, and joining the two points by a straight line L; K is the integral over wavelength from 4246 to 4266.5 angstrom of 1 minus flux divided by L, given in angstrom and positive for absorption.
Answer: 2.0 angstrom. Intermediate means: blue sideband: 31.4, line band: 29.1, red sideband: 36.4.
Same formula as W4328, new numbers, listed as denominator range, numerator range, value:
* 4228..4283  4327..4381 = 1.11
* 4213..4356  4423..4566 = 1.21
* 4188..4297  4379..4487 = 1.15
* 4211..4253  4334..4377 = 1.14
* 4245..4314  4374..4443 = 1.17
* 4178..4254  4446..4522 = 1.21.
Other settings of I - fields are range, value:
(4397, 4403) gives 35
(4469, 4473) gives 26.5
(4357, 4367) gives 31.6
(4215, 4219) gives 30.1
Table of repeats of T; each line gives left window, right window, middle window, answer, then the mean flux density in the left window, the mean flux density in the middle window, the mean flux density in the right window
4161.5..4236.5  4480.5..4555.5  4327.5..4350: 0.052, 31.2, 31.9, 36.3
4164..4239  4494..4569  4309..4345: 0.045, 31.2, 32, 36.7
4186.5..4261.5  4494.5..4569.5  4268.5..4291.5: 0.012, 30.8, 31.5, 36.7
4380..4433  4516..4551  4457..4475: 0.330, 33.8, 26.2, 37.5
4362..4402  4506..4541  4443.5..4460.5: 0.164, 33.6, 30.7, 38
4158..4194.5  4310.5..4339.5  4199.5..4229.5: 0.067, 32.5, 30.4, 32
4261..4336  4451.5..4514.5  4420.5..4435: -0.048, 31.8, 33.7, 32.5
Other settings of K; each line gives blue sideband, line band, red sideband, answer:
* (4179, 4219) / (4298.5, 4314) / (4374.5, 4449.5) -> 0.3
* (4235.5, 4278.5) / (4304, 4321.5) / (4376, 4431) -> -0.2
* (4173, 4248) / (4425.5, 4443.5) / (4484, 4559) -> 0.9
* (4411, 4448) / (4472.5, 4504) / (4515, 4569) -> 0.7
